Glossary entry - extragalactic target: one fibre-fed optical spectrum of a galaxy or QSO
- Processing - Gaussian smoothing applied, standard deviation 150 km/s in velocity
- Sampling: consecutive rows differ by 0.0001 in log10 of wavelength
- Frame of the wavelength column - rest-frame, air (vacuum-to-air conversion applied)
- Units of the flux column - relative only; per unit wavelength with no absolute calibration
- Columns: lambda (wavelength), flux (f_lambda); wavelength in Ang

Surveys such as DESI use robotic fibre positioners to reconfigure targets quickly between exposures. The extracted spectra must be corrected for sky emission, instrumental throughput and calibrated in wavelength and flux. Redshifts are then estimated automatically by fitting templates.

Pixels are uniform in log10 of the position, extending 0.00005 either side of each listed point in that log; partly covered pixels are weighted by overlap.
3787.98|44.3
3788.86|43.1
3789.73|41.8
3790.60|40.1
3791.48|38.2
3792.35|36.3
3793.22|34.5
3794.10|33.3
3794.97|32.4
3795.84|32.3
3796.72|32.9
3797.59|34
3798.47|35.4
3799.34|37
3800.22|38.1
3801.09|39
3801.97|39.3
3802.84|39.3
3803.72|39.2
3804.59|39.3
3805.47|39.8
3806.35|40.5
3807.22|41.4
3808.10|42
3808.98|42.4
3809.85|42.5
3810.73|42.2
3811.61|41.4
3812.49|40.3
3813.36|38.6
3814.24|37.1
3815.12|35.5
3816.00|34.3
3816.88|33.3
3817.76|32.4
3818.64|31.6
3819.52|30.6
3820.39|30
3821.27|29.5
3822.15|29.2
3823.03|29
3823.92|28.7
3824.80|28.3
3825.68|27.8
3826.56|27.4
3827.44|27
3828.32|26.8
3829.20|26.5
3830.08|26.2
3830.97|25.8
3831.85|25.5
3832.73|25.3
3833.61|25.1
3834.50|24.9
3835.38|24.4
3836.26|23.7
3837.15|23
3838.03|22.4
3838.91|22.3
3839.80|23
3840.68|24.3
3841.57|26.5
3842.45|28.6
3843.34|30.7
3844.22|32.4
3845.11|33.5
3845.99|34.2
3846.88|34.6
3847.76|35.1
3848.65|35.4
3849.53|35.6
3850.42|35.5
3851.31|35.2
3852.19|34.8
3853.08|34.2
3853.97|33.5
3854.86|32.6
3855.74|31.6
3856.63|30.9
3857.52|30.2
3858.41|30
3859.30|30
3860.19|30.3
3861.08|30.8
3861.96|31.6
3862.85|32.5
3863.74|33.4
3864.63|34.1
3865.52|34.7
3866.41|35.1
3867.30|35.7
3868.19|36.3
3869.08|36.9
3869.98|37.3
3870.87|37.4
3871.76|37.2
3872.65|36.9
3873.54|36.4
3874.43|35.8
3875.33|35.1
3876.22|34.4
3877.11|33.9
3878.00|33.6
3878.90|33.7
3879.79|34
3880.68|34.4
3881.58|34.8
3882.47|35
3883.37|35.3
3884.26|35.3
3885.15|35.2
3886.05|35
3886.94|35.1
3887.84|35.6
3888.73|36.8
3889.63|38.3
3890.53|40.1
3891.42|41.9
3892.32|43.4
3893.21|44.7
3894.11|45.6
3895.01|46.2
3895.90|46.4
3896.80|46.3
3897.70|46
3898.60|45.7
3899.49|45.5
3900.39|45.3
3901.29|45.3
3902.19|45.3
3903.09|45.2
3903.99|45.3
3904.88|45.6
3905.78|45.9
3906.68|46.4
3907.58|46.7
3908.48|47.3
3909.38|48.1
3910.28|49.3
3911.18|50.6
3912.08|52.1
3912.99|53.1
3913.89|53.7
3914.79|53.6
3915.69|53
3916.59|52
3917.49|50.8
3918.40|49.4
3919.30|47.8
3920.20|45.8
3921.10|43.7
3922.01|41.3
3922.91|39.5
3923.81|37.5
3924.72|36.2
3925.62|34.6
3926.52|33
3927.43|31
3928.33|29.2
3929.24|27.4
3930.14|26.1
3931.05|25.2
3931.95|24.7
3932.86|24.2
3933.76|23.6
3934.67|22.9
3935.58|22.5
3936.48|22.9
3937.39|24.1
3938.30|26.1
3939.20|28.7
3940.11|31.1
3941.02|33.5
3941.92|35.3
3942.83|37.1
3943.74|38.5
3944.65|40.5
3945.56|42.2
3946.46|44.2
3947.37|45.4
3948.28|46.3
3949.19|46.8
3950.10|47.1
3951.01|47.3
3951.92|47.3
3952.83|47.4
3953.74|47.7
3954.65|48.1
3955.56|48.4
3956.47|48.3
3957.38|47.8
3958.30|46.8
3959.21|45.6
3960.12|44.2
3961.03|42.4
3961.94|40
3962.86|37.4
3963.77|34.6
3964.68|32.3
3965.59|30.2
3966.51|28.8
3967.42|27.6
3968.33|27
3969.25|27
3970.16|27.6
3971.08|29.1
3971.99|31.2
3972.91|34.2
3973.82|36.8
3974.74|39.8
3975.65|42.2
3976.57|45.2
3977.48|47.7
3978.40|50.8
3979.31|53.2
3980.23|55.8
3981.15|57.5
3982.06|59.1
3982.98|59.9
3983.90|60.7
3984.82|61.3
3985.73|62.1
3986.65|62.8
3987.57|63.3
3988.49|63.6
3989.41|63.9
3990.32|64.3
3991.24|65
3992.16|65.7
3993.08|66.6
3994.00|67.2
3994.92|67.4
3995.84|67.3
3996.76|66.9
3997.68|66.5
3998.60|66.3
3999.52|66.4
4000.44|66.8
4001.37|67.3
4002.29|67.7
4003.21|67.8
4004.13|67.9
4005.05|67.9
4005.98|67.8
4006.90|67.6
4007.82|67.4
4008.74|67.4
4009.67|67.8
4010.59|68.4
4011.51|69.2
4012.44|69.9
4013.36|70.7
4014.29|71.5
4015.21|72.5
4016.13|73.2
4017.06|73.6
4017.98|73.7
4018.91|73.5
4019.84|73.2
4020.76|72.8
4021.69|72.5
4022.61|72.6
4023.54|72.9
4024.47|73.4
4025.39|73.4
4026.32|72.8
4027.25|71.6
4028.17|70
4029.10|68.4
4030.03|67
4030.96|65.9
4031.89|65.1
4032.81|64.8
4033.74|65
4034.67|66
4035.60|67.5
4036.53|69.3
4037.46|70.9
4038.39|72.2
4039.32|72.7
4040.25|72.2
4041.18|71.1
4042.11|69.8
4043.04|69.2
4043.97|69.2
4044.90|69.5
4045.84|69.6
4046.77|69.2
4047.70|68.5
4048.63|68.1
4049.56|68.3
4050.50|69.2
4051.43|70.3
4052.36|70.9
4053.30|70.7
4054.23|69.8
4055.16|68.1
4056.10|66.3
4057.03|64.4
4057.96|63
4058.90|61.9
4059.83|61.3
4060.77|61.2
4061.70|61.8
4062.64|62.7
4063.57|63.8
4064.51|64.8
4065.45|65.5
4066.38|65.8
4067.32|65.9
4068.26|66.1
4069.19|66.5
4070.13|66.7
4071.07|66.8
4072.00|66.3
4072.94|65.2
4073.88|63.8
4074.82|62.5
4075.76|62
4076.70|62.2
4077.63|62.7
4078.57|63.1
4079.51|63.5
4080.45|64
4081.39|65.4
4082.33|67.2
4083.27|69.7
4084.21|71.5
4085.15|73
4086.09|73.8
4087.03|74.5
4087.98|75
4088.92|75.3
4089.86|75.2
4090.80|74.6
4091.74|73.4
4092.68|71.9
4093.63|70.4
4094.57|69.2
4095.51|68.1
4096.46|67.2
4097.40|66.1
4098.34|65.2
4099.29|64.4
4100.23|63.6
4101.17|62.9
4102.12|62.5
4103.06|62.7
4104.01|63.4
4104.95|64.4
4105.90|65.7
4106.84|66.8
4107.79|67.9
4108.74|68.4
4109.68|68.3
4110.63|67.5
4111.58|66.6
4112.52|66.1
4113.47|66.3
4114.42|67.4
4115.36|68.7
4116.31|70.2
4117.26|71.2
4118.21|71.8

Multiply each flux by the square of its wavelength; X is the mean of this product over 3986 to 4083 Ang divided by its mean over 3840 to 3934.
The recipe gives 1.9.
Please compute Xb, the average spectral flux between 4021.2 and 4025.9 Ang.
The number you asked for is 72.9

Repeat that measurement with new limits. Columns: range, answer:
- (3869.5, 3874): 37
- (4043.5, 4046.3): 69.3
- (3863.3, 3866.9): 34.3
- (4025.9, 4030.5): 69.9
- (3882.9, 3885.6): 35.3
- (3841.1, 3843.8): 28.6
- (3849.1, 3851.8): 35.4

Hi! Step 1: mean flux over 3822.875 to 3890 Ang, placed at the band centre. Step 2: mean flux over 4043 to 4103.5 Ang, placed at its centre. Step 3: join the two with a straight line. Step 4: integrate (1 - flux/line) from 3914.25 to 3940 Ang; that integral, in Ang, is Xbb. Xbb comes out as 4.81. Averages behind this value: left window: 31.7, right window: 67.1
